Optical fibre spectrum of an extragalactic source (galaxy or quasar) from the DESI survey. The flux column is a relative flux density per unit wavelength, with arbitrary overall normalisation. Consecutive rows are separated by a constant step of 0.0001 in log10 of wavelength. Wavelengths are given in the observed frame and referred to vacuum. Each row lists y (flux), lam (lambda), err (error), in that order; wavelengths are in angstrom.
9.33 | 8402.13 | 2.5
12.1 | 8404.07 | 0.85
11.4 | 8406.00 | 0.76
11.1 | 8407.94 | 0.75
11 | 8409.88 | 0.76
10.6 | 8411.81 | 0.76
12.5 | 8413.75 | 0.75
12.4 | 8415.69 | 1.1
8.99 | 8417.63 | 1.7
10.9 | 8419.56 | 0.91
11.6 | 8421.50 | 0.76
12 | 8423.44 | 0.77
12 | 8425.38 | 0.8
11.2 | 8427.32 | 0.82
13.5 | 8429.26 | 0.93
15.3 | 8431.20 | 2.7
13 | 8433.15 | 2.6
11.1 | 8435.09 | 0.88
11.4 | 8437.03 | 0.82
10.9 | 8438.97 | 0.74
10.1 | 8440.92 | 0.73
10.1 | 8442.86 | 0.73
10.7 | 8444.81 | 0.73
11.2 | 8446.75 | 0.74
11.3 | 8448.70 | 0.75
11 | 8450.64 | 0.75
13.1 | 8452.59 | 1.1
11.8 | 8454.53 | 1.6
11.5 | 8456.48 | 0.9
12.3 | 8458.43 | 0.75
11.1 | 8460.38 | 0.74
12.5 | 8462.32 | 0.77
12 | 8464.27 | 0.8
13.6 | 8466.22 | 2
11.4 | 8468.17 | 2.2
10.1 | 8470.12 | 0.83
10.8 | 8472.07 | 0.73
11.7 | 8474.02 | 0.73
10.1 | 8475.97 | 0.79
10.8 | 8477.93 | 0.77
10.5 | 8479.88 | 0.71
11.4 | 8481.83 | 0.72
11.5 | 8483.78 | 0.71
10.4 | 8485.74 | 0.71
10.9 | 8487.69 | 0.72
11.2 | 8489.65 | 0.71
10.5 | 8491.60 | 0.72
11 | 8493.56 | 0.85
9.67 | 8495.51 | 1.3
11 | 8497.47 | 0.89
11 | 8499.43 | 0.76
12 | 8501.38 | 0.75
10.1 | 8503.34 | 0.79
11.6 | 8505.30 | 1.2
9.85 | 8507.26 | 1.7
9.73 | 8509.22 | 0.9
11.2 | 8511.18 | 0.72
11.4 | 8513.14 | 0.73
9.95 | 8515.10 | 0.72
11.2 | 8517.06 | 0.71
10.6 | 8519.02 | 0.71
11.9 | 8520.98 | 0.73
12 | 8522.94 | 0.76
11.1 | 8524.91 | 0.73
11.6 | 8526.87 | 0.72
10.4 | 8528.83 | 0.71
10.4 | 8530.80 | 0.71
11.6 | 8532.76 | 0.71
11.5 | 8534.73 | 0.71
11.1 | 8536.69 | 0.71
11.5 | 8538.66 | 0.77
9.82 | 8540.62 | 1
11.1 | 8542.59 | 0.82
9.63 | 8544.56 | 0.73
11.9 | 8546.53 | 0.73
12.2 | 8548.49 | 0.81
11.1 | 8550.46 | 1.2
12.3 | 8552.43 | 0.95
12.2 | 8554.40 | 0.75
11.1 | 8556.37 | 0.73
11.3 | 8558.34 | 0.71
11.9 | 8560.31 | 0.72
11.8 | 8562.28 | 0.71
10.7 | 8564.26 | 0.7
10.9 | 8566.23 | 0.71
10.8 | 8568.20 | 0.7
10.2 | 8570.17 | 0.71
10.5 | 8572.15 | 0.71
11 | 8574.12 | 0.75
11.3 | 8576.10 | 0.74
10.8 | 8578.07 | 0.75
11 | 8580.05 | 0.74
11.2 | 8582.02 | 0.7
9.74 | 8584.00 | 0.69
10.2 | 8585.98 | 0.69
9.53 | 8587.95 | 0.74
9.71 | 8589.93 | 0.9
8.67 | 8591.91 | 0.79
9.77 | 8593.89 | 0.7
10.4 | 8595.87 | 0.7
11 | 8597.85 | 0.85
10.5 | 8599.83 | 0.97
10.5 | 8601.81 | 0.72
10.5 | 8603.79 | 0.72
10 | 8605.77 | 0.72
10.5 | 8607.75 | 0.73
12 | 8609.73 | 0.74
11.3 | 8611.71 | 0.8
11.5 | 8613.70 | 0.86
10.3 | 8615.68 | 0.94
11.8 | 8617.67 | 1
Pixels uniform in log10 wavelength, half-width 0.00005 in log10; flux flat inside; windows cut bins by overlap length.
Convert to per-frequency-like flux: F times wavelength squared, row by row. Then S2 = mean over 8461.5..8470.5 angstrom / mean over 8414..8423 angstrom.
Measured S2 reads 1.09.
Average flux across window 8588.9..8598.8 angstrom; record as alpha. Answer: 9.9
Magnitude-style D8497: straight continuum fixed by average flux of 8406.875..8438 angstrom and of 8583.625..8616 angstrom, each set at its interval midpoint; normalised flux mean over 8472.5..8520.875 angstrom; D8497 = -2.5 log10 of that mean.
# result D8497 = 0.04 mag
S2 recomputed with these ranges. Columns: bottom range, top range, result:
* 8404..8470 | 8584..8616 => 0.93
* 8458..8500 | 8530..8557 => 1.03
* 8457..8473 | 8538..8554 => 0.98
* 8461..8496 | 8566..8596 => 0.95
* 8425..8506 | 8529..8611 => 0.97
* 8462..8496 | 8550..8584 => 1.02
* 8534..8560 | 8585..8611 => 0.92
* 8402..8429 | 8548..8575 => 1.03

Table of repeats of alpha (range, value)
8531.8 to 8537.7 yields 11.4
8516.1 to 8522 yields 11.2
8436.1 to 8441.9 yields 10.8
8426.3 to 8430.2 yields 12.3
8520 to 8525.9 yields 11.7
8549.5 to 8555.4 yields 11.9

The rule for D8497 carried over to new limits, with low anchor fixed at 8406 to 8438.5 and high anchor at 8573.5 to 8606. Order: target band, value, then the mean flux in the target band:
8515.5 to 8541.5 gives -0.02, 11.1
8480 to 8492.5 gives 0.03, 11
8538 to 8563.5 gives -0.07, 11.4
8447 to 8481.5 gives -0.01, 11.5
